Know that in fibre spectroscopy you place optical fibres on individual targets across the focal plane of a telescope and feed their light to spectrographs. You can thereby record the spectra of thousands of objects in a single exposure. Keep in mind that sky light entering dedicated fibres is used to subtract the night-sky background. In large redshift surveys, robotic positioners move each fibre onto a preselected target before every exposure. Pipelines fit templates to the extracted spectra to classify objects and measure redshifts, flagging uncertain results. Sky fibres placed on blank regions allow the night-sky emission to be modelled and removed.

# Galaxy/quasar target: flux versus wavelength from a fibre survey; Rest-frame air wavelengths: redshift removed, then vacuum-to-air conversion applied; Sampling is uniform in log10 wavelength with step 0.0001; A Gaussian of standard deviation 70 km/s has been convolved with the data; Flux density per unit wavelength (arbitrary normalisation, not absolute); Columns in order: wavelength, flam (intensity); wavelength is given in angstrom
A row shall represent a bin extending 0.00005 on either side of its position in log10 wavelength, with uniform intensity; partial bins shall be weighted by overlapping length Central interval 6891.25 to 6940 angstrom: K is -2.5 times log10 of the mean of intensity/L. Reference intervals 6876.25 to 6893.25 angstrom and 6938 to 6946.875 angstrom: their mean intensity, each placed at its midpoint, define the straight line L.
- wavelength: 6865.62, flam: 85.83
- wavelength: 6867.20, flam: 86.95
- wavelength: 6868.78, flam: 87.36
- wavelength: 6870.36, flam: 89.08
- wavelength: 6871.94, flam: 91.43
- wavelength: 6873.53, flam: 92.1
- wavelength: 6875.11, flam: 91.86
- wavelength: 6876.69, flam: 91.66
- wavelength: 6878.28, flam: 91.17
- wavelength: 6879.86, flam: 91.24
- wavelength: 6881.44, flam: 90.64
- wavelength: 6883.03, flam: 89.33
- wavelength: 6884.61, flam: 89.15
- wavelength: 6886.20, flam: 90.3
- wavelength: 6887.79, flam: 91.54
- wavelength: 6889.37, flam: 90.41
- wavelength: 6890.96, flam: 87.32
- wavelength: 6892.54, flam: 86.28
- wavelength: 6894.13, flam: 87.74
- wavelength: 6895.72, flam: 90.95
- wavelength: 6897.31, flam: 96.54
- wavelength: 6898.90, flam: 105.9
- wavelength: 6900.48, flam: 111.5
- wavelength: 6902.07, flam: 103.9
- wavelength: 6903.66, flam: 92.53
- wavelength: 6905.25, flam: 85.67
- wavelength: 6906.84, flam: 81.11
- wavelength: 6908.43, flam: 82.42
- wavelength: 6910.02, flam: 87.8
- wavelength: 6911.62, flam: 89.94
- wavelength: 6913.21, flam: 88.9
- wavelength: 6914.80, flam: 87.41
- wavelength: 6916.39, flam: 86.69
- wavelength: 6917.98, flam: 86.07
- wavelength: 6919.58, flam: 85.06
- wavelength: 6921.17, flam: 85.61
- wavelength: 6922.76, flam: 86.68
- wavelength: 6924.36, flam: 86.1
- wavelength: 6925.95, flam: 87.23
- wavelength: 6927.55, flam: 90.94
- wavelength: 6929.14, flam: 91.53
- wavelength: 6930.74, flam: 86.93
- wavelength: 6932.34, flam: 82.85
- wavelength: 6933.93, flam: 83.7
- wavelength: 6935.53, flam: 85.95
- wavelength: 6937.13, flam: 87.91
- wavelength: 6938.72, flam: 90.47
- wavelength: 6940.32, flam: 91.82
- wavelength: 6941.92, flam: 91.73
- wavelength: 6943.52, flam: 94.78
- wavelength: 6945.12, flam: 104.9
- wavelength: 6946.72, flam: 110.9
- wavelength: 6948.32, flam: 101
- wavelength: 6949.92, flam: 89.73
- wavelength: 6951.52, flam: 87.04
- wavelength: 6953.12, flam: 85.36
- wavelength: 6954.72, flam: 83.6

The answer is 0.047 mag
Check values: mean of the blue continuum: 89.9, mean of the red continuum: 96.4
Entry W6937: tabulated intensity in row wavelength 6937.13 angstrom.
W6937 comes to 87.91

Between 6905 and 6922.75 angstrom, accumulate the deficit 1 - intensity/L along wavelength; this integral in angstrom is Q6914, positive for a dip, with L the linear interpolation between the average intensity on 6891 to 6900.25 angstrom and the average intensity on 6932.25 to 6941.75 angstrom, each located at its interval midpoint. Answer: 1.0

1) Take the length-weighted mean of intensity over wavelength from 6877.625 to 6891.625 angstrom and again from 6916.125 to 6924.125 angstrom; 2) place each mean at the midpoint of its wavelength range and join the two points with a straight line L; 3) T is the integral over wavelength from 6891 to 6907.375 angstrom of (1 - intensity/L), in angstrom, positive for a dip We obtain -1.1 angstrom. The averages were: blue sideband 90.1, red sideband 86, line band 94.1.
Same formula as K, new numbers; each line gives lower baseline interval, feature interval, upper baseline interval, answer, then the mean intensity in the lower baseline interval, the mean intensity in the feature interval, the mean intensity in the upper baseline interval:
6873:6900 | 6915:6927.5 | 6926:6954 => 0.06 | 91.7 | 86.5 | 91.5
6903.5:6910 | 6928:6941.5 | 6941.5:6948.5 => 0.10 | 85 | 87.9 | 101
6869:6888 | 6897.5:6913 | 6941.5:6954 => -0.01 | 90.6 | 93.4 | 95.7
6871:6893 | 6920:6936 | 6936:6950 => 0.09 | 90.4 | 86.7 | 96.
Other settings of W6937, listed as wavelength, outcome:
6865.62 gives 85.83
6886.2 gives 90.3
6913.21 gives 88.9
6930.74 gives 86.93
